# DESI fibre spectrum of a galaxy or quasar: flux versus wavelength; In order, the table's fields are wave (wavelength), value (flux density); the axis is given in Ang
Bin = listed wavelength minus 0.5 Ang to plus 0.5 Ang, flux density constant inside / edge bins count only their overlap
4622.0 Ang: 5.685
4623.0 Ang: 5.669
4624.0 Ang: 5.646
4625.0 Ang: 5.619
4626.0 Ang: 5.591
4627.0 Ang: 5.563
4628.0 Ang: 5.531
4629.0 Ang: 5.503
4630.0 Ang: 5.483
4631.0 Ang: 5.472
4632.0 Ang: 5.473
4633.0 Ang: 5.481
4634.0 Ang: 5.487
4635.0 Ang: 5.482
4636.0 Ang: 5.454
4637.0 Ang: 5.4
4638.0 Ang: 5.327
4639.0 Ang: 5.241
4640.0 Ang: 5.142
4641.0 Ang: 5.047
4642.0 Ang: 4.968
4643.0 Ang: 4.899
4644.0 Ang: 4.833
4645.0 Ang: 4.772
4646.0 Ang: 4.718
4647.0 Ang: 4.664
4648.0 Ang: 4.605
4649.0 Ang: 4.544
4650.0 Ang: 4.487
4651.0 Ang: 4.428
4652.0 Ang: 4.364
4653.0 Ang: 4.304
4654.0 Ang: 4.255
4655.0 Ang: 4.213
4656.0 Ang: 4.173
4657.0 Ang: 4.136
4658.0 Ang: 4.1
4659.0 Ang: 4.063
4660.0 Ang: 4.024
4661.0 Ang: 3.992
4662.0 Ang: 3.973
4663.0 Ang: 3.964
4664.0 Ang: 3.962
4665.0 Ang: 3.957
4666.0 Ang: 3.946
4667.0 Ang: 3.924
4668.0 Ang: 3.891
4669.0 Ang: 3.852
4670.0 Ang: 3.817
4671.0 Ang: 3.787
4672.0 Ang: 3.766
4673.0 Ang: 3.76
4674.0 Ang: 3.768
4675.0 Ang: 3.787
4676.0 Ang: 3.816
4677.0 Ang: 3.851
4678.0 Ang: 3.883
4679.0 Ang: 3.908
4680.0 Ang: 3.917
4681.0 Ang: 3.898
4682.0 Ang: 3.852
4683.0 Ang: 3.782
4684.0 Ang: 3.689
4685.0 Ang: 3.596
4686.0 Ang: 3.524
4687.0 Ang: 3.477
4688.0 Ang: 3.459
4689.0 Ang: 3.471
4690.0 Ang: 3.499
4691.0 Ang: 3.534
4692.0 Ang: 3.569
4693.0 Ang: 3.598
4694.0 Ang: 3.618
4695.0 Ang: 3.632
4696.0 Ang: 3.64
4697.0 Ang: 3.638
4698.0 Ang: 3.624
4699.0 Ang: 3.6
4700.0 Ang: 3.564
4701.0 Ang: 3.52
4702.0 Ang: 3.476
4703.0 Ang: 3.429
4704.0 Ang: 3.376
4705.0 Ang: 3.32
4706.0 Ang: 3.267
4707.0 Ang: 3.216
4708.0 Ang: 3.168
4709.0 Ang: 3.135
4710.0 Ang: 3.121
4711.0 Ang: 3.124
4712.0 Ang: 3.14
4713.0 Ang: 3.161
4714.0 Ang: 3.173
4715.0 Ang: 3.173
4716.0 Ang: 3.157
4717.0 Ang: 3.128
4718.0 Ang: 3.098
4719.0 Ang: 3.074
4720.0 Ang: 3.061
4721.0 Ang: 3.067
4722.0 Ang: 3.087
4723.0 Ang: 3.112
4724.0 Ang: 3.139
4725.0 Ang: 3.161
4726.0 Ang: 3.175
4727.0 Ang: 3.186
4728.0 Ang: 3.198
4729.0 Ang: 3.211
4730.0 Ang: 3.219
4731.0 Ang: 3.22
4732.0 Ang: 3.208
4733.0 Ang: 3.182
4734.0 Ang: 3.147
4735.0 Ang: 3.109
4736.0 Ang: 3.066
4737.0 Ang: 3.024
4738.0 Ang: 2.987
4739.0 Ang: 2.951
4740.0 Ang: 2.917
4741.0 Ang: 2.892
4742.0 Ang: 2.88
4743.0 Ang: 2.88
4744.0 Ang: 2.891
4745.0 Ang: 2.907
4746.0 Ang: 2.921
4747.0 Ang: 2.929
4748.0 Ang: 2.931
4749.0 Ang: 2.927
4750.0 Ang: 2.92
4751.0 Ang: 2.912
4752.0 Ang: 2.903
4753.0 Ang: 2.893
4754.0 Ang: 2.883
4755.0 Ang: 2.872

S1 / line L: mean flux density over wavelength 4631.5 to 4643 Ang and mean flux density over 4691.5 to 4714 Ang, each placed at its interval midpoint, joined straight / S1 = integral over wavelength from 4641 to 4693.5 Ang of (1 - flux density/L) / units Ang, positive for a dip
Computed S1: 4.7 Ang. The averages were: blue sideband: 5.3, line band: 4.03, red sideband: 3.4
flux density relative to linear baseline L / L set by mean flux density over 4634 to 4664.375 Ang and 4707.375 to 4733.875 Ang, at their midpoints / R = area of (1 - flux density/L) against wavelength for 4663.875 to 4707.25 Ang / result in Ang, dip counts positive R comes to 2.1 Ang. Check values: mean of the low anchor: 4.6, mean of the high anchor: 3.15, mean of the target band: 3.67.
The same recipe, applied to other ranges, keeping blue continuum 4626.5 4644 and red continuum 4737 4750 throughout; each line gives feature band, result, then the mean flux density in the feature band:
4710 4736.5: 1.7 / 3.14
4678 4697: 2.4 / 3.65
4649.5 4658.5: 1.2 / 4.27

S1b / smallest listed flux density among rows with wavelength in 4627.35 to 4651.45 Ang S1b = 4.428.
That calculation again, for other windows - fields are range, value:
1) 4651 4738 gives 2.987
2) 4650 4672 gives 3.766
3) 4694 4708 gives 3.168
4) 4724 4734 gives 3.139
